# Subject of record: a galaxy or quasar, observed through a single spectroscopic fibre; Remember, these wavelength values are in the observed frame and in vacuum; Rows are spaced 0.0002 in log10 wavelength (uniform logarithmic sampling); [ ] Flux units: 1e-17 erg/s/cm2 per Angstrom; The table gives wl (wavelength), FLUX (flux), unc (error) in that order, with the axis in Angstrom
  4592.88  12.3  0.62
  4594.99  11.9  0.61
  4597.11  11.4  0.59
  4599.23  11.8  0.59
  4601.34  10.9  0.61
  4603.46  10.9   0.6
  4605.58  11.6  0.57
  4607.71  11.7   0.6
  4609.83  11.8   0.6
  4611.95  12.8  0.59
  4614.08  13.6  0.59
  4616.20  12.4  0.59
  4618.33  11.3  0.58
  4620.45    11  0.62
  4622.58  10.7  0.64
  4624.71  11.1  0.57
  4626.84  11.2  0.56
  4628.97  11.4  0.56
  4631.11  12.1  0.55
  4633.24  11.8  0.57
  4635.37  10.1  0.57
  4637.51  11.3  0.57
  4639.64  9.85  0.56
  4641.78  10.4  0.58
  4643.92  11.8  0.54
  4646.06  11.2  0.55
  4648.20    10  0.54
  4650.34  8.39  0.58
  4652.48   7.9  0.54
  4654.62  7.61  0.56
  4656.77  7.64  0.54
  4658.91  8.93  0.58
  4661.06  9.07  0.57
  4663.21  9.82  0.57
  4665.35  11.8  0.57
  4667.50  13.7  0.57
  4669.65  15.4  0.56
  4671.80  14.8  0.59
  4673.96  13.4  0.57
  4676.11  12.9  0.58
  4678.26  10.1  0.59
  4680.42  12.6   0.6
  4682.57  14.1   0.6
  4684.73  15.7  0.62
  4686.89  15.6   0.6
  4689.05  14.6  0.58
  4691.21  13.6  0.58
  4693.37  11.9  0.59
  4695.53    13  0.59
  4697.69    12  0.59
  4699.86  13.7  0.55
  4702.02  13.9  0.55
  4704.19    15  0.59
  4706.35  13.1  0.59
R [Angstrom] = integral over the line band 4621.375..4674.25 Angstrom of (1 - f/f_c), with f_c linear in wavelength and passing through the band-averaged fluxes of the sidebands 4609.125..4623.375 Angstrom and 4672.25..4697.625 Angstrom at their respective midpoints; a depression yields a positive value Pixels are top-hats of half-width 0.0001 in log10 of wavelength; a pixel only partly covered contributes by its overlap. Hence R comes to 7.56 Angstrom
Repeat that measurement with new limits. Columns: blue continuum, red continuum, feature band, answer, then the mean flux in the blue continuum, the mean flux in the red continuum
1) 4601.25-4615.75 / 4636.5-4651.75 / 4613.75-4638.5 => -0.6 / 12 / 10.4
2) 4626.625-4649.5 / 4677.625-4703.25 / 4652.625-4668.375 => 3.2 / 11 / 13.5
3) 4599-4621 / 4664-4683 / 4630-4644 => 1.6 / 11.8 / 13.1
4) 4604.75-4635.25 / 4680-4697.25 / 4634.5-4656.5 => 4.8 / 11.7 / 13.9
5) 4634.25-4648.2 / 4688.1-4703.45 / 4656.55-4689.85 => -1.0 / 10.7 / 13.3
